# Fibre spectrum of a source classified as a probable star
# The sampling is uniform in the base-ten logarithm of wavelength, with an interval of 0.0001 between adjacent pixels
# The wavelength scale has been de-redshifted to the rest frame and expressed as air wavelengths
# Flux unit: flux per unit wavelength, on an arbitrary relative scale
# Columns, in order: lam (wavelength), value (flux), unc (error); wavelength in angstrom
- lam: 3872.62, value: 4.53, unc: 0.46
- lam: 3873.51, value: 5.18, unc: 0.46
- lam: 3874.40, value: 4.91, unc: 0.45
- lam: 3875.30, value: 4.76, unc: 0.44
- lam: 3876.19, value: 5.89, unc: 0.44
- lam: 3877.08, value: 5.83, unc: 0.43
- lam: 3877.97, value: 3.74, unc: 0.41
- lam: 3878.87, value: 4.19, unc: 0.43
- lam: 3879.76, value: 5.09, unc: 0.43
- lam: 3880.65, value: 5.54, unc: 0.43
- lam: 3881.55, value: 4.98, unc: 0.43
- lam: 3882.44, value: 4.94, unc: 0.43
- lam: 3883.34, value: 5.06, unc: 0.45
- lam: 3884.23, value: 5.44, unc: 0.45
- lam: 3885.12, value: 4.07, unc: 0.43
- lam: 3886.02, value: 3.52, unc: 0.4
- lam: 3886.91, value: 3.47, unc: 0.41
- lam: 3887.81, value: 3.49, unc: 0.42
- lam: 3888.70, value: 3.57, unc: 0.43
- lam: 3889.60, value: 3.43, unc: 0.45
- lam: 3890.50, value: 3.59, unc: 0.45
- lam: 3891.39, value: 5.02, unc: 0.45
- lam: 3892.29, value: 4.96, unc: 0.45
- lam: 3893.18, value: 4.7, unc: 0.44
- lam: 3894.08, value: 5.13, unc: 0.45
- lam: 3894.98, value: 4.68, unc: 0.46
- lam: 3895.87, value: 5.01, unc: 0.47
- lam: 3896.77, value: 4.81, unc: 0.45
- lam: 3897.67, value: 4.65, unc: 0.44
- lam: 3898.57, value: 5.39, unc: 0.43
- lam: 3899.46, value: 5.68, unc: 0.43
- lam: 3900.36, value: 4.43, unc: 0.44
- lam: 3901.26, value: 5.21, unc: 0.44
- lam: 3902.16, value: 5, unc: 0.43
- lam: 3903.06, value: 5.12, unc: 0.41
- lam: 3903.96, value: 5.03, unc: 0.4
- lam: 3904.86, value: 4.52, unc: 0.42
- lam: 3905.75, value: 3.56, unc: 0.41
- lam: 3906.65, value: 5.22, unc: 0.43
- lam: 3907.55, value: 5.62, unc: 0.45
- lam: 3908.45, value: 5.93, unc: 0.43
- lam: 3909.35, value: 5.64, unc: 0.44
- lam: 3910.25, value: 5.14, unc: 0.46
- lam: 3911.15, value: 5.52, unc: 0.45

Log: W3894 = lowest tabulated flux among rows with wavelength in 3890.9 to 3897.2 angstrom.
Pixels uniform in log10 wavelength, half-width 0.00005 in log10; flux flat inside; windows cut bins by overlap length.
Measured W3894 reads 4.68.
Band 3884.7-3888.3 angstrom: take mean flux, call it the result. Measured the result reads 3.63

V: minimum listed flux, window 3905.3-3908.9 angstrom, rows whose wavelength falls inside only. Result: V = 3.56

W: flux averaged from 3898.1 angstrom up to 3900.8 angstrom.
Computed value 5.17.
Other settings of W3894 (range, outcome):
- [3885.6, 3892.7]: 3.43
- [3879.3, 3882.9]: 4.94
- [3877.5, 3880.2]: 3.74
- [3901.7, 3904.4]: 5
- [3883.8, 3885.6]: 4.07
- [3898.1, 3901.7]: 4.43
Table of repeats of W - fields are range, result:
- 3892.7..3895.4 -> 4.84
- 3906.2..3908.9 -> 5.59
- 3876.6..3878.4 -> 4.83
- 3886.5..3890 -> 3.49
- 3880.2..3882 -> 5.26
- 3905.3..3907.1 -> 4.41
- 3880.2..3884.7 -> 5.19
